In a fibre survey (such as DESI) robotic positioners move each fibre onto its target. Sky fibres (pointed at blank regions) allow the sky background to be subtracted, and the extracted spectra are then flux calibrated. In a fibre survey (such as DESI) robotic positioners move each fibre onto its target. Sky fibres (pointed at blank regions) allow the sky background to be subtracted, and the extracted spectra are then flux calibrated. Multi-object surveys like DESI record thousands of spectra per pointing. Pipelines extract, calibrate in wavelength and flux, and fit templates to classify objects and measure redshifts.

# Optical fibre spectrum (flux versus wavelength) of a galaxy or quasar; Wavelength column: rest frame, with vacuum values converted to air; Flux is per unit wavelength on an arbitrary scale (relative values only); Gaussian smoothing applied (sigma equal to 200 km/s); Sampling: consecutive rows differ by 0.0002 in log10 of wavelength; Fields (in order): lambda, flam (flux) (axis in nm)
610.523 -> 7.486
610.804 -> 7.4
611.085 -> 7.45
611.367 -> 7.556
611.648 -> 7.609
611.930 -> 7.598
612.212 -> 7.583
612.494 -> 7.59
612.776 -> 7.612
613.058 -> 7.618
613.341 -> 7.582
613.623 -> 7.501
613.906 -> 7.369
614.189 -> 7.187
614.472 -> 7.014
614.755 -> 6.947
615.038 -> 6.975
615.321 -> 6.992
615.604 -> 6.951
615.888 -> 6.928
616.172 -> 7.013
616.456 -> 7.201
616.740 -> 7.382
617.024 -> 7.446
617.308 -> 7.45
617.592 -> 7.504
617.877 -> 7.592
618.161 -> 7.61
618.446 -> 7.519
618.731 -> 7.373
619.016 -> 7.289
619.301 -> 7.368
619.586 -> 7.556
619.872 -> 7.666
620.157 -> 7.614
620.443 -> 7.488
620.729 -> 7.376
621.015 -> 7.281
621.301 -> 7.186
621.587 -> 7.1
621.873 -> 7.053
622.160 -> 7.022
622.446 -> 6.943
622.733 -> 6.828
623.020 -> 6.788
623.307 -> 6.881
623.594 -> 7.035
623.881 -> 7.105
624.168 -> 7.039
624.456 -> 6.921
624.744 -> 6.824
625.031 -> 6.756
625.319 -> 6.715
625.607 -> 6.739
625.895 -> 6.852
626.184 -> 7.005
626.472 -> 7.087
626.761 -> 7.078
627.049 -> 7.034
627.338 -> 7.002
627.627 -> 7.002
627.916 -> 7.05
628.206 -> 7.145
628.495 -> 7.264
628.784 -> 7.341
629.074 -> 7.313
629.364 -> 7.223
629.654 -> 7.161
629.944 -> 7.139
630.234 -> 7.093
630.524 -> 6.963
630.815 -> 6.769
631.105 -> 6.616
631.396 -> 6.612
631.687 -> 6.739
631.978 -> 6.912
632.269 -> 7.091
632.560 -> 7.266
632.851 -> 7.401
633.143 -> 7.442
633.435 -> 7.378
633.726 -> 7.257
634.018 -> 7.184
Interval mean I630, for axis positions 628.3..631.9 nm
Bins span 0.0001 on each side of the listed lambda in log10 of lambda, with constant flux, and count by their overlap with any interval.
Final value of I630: 7.02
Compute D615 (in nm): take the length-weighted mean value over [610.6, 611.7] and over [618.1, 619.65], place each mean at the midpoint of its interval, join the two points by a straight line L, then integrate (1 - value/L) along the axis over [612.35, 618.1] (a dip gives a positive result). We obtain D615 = 0.13 nm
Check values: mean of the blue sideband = 7.5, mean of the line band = 7.3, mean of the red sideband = 7.44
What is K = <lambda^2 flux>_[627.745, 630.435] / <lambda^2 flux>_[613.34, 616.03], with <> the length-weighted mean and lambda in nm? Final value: 1.06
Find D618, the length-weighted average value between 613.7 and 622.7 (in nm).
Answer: 7.27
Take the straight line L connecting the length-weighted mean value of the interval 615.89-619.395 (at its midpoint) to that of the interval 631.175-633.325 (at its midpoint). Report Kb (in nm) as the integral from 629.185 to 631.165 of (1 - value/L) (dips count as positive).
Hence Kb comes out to 0.023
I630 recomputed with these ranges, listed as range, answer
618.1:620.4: 7.49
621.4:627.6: 6.95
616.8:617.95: 7.48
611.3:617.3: 7.32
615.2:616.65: 7.03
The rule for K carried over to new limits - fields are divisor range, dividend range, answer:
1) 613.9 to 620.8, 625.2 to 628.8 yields 0.99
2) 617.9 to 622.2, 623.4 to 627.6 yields 0.96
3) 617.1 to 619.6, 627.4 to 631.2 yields 0.98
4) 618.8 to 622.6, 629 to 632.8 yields 0.99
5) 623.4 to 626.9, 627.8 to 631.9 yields 1.03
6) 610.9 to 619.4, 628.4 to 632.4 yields 1.00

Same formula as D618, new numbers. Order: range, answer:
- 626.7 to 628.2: 7.04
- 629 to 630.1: 7.2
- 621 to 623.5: 7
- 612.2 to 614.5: 7.46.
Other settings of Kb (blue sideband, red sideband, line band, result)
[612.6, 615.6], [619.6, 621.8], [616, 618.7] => -0.03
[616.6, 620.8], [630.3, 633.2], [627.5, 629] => -0.01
